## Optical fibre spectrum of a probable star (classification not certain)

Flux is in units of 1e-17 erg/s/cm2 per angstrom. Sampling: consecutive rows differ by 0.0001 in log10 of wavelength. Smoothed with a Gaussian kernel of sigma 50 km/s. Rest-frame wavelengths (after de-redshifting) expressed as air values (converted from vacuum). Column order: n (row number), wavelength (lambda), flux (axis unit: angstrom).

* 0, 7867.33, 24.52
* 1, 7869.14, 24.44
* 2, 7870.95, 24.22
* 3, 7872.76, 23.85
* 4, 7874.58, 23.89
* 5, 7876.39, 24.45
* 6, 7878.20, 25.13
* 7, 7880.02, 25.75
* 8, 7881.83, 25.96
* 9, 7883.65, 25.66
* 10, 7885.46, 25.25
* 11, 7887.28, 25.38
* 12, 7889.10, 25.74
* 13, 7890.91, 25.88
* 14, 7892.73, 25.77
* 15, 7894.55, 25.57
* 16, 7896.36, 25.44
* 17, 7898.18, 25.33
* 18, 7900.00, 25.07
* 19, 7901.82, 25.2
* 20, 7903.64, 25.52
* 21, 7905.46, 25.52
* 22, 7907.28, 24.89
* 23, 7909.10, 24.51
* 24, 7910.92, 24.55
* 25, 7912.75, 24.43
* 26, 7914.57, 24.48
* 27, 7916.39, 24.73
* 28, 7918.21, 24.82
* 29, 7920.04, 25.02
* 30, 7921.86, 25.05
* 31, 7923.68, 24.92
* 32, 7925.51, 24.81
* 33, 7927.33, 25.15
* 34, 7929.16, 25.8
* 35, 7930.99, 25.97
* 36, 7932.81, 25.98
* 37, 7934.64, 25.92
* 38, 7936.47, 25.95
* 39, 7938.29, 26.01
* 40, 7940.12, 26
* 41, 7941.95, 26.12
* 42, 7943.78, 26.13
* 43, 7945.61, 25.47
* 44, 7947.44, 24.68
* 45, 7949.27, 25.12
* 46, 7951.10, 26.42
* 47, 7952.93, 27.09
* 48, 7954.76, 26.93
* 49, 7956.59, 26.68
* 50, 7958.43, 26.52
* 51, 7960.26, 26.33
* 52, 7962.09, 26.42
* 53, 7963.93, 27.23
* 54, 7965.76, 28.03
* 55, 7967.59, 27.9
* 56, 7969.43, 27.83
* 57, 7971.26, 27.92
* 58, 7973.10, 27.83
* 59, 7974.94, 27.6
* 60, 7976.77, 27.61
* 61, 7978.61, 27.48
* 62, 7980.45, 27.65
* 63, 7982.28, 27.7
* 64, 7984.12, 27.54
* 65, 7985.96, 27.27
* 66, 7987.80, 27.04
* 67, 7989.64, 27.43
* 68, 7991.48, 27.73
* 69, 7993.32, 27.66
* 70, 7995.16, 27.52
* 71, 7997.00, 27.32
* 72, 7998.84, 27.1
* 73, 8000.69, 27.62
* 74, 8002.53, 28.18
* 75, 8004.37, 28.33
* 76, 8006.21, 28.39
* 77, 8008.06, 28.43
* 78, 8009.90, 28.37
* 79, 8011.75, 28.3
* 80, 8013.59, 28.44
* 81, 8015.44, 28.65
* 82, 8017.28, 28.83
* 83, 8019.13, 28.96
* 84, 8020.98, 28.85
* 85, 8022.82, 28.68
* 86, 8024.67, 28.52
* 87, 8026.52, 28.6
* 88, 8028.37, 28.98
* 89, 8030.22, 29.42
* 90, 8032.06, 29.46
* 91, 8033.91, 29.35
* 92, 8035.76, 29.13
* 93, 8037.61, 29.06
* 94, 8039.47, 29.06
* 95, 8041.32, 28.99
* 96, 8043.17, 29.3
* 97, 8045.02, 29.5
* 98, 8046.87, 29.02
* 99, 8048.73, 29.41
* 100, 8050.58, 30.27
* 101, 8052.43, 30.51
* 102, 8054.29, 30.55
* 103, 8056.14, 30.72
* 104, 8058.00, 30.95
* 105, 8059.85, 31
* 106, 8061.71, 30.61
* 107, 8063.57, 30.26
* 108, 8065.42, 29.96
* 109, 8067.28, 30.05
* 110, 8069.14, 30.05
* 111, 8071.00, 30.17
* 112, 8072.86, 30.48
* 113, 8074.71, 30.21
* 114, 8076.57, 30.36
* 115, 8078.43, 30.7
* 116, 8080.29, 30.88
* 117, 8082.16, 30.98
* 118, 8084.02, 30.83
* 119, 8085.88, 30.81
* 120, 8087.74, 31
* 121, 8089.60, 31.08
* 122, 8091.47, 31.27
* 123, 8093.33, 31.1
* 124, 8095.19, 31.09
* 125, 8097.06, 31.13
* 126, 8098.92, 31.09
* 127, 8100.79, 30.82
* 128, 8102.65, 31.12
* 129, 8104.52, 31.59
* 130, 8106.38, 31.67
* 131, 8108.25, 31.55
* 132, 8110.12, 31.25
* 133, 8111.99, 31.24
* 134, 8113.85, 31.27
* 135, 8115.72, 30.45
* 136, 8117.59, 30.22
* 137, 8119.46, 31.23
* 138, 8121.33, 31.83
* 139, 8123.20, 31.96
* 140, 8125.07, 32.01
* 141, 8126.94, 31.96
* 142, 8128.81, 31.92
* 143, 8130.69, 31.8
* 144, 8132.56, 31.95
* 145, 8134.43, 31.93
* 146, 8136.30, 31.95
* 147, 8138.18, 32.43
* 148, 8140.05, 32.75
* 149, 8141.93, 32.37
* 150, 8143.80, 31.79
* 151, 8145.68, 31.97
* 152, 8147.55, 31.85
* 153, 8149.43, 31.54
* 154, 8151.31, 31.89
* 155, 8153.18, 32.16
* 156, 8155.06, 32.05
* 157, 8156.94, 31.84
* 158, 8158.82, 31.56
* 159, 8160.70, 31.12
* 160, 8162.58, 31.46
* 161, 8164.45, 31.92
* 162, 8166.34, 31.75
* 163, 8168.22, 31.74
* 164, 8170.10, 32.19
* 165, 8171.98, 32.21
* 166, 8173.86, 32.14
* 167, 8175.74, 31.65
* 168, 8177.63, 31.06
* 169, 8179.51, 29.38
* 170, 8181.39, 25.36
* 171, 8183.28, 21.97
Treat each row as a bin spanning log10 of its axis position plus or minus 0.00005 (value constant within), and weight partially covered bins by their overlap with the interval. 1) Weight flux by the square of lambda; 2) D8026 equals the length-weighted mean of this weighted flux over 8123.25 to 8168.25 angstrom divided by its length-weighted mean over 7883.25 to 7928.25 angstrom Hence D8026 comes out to 1.3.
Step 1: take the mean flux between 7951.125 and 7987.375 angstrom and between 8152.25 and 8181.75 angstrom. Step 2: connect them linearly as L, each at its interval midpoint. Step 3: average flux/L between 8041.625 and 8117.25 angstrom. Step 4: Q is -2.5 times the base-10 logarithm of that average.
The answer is -0.04 mag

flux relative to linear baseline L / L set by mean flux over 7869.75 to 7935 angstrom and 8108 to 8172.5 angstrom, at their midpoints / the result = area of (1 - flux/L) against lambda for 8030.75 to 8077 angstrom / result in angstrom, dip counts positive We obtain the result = -0.9 angstrom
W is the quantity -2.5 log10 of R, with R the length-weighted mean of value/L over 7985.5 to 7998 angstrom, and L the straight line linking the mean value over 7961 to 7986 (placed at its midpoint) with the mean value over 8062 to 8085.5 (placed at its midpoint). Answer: 0.026 mag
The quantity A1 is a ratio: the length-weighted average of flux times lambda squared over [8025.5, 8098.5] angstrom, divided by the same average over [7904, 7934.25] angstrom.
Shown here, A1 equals 1.2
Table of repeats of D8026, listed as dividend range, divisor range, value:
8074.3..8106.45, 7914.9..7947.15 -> 1.26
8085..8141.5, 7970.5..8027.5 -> 1.16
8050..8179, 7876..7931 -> 1.31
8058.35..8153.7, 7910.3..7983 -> 1.24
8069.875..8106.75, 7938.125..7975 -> 1.20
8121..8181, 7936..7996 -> 1.23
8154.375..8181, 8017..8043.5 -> 1.12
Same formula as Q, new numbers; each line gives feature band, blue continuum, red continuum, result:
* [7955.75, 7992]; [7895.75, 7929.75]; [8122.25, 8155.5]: -0.02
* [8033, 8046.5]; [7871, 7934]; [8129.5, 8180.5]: -0.02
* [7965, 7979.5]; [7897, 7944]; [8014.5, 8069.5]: -0.03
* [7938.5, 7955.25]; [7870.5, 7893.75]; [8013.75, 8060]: 0.04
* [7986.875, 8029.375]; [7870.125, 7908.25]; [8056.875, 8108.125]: 0.02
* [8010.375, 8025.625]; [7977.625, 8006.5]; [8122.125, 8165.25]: -0.01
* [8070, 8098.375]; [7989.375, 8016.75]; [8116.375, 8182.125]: -0.03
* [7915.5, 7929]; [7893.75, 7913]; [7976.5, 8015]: 0.03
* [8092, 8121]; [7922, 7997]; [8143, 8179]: -0.03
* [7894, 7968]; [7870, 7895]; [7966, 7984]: 0.03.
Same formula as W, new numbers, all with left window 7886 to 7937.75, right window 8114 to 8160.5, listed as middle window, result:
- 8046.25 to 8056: -0.027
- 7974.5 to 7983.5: -0.017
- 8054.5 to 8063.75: -0.043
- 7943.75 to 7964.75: 0.010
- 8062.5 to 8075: -0.014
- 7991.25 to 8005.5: 0.003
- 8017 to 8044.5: -0.012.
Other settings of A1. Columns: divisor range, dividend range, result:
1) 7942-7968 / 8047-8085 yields 1.18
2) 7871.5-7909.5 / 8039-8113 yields 1.27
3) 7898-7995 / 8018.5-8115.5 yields 1.19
